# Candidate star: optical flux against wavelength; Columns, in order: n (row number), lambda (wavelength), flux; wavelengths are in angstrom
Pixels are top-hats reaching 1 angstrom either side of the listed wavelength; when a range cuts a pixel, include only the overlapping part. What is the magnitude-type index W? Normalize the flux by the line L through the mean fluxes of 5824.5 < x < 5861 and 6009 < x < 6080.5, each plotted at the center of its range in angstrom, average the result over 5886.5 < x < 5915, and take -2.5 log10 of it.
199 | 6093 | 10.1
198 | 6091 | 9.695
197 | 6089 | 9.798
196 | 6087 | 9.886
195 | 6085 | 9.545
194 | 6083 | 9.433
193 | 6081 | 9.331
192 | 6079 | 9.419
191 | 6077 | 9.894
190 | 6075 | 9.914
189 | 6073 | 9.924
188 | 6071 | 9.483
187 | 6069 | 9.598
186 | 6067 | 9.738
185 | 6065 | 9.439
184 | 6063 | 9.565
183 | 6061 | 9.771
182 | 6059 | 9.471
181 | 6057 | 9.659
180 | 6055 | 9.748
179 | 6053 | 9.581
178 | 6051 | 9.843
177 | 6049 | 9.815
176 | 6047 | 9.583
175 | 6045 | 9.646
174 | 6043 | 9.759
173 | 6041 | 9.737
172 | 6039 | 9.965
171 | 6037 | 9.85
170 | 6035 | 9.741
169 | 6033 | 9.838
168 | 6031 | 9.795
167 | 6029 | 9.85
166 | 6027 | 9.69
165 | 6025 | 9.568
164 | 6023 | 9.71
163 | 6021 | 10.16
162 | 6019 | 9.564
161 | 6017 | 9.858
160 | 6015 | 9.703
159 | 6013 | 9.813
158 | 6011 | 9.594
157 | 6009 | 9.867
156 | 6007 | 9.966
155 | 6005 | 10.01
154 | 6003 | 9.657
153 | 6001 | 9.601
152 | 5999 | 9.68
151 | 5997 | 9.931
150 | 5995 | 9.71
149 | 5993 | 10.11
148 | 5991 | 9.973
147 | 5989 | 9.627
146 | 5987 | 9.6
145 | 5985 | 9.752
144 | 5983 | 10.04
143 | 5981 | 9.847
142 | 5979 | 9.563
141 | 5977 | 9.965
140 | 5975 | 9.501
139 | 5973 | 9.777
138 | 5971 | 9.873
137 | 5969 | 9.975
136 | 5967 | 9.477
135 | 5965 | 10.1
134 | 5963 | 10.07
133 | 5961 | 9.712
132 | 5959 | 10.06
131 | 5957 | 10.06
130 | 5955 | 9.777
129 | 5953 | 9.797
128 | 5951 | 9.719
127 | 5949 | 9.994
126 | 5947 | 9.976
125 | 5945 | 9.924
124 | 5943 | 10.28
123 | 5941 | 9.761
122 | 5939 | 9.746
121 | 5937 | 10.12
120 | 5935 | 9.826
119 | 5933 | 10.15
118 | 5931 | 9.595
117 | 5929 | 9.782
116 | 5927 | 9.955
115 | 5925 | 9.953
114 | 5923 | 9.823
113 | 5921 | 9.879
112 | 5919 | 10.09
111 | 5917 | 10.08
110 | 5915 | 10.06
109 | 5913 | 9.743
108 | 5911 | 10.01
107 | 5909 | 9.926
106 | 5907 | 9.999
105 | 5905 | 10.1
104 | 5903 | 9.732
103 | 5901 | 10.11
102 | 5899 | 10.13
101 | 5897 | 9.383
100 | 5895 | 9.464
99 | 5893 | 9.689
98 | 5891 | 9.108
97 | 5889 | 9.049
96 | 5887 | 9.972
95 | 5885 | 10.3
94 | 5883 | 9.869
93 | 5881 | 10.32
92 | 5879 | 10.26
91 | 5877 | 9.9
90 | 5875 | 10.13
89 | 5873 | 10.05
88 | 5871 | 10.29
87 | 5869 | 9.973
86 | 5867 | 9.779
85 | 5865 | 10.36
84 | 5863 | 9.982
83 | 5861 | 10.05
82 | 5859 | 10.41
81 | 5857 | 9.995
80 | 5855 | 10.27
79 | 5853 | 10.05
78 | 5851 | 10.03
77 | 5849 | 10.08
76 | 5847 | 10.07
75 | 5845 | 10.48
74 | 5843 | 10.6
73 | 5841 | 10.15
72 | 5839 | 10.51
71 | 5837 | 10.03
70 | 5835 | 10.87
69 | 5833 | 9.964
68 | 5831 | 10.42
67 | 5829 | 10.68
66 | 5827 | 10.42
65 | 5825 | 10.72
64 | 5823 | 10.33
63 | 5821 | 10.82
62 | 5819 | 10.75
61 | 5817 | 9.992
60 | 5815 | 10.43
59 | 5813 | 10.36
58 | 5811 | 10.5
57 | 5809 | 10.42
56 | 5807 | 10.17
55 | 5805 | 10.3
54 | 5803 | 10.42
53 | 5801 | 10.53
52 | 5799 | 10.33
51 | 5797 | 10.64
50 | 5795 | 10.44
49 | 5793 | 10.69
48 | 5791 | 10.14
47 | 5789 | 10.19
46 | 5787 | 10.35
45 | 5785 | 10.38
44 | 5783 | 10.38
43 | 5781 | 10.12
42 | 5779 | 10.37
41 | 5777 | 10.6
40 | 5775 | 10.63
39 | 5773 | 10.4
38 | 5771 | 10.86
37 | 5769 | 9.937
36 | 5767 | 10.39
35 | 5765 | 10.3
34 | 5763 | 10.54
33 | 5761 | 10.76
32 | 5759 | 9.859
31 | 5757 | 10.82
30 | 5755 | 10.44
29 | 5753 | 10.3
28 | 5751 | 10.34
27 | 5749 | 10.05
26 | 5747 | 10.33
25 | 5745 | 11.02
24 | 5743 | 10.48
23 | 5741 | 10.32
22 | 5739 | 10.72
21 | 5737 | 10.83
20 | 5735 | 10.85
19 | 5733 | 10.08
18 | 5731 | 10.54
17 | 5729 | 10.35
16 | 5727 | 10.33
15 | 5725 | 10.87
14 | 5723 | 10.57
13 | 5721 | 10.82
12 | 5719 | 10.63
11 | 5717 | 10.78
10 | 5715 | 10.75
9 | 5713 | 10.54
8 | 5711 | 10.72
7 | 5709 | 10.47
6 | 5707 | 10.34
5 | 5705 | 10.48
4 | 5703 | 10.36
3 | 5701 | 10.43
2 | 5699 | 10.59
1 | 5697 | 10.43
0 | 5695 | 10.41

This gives 0.042 mag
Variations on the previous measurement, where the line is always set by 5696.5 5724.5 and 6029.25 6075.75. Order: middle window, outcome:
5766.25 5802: 0.00 mag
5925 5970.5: 0.01 mag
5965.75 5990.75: 0.02 mag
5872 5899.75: 0.03 mag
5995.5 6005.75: 0.01 mag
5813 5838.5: -0.02 mag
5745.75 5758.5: 0.01 mag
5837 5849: -0.01 mag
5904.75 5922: 0.01 mag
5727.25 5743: 0.00 mag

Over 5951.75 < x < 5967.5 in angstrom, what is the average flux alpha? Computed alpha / 9.89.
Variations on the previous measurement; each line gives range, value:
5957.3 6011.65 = 9.82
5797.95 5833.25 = 10.4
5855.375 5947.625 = 9.94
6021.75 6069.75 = 9.71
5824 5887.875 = 10.2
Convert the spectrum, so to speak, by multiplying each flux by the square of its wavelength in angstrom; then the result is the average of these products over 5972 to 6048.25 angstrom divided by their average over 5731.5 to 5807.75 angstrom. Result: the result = 1.0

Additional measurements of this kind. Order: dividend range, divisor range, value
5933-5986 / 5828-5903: 1.01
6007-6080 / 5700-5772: 1.03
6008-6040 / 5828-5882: 1.01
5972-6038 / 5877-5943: 1.02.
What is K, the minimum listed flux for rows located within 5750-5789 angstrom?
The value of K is 9.859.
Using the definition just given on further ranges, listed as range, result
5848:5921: 9.049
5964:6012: 9.477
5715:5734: 10.08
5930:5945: 9.595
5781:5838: 9.964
